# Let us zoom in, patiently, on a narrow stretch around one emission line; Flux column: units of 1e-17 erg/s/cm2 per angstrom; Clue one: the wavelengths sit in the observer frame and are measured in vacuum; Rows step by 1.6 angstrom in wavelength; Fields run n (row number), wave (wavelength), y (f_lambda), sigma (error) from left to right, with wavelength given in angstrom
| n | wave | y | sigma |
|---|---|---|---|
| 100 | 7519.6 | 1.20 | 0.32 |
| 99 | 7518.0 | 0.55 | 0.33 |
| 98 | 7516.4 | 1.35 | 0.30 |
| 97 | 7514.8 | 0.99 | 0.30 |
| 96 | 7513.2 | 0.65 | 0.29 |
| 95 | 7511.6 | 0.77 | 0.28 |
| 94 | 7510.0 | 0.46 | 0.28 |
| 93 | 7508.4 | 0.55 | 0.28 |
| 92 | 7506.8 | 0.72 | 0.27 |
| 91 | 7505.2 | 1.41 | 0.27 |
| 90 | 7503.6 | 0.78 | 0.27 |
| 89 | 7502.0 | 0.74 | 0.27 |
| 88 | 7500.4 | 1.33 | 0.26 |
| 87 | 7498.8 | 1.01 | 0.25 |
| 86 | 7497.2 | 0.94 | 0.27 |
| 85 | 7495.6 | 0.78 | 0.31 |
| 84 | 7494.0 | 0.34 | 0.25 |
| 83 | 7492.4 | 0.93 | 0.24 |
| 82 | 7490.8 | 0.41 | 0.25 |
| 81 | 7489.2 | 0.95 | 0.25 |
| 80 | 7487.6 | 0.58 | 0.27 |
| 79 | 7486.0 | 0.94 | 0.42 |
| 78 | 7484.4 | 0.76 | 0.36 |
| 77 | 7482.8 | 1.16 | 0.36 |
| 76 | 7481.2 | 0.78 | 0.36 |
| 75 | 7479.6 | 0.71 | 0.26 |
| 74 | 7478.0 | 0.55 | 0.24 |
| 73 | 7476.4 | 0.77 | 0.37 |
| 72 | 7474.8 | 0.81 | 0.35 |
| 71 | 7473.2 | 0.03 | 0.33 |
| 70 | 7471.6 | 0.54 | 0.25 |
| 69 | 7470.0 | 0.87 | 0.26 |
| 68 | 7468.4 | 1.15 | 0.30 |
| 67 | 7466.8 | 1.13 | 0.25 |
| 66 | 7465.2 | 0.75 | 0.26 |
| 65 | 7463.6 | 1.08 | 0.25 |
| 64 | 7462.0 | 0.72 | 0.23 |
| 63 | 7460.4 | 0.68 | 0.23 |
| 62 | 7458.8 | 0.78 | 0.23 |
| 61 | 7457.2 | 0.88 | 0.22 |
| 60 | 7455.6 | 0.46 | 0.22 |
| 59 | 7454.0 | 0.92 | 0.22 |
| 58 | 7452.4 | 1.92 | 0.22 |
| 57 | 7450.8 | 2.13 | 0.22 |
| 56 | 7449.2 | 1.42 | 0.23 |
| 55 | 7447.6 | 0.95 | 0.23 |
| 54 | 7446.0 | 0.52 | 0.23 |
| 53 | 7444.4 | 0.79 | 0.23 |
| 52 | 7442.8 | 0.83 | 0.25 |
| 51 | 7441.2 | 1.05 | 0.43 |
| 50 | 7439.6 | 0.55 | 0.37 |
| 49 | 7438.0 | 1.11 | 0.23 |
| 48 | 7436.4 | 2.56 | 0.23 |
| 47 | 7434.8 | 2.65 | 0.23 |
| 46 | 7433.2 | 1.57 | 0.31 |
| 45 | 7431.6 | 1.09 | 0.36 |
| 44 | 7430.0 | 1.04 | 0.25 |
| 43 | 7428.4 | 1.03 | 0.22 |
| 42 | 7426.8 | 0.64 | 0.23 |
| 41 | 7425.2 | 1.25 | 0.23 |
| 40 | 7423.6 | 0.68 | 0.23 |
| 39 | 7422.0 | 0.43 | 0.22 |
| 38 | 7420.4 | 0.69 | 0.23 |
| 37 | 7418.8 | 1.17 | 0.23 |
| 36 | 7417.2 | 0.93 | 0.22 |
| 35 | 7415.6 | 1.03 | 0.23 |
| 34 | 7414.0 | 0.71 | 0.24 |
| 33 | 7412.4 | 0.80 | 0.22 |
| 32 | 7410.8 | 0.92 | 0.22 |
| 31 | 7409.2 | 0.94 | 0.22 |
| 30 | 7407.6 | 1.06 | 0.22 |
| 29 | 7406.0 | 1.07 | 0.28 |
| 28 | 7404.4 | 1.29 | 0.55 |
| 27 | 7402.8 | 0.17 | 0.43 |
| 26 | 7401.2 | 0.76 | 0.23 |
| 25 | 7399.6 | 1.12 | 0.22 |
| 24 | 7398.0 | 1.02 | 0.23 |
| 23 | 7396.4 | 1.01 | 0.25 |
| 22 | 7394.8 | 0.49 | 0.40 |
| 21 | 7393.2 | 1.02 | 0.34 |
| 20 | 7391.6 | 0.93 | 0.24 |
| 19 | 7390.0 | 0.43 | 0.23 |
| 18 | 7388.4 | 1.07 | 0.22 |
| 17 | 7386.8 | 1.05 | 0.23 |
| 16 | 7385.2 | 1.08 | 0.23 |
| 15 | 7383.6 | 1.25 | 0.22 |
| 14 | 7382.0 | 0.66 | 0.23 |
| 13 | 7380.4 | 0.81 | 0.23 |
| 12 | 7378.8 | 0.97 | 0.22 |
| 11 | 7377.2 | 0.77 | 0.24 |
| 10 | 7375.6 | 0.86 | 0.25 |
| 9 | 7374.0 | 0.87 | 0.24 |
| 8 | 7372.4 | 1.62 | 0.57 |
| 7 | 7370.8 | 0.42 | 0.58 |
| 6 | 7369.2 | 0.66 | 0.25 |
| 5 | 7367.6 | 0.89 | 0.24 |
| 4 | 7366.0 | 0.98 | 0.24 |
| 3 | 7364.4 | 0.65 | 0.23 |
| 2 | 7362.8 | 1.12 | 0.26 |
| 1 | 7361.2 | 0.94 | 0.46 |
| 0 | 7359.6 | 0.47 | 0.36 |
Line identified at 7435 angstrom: [S II]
